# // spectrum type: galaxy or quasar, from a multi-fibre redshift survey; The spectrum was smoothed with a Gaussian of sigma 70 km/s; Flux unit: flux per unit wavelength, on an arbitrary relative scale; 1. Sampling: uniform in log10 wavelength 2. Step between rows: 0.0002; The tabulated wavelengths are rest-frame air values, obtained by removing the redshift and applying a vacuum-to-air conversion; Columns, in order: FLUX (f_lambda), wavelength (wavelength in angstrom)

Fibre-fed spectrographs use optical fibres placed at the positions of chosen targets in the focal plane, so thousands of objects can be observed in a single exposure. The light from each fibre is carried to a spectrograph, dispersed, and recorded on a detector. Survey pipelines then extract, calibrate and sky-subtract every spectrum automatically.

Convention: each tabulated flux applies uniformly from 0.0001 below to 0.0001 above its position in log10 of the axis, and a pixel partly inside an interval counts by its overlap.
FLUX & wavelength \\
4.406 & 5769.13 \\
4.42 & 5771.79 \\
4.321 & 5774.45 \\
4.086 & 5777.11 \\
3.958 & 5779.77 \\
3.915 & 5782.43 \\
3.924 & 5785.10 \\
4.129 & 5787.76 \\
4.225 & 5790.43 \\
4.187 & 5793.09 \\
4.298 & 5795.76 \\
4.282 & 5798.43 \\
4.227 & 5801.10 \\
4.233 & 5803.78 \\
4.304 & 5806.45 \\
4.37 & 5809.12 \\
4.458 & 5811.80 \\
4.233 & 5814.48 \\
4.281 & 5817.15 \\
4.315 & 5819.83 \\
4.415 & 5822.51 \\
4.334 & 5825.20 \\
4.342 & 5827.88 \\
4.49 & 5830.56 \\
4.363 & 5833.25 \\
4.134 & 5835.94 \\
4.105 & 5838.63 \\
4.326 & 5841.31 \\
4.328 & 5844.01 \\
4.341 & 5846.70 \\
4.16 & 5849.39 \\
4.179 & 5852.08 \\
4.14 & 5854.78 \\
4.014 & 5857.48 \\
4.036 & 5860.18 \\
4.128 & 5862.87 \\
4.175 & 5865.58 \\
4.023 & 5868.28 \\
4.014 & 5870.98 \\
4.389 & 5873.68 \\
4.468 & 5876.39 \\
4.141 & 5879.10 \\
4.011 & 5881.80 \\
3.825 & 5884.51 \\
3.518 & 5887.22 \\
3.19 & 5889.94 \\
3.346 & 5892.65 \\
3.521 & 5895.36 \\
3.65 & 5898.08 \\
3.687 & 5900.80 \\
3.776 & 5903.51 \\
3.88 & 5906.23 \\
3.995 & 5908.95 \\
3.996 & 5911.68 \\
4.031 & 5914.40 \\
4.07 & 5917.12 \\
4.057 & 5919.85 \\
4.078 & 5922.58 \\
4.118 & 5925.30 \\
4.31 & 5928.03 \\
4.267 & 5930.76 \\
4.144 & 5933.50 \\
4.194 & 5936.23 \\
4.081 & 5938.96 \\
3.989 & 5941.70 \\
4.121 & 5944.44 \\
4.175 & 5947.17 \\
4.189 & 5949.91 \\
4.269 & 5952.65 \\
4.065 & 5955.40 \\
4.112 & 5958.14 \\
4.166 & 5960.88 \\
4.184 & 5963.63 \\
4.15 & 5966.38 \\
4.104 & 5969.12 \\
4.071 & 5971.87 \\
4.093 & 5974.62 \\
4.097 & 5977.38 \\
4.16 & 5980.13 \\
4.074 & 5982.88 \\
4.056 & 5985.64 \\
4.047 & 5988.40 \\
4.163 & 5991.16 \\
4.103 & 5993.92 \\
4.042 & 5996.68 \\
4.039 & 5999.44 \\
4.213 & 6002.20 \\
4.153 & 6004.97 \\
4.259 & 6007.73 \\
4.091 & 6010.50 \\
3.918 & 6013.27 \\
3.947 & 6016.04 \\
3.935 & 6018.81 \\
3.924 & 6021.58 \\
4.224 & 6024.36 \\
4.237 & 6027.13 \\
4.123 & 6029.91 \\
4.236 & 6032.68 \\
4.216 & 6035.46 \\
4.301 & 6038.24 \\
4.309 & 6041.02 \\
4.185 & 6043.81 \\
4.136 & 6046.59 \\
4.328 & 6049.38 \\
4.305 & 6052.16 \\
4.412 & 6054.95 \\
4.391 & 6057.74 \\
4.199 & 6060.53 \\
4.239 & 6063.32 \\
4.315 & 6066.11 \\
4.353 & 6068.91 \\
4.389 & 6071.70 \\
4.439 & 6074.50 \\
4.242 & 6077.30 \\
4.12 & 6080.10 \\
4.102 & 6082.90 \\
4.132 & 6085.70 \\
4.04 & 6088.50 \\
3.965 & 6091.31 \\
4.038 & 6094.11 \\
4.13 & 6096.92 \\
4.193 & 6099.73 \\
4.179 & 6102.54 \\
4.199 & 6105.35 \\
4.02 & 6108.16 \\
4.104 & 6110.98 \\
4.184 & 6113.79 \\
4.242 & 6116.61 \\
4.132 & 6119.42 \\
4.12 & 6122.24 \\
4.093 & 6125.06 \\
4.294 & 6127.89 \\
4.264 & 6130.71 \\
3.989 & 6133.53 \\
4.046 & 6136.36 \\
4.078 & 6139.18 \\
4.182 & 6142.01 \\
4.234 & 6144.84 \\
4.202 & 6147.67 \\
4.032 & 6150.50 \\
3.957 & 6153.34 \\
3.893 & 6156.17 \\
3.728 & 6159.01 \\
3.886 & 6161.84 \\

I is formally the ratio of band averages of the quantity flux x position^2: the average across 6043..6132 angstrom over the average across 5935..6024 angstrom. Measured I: 1.06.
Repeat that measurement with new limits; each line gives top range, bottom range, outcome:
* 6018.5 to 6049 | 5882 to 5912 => 1.19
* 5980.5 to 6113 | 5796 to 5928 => 1.08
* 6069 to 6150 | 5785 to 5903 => 1.10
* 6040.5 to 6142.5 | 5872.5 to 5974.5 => 1.10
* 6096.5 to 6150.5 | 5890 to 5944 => 1.13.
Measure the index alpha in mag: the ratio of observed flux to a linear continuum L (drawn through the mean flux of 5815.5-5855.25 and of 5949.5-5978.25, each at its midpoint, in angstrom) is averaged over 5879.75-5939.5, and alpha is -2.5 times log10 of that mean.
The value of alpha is 0.08 mag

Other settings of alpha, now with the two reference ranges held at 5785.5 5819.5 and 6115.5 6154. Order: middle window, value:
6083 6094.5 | 0.03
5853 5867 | 0.04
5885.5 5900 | 0.22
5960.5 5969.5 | 0.01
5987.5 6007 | 0.02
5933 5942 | 0.03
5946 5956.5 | 0.01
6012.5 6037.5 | 0.02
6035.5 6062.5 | -0.03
